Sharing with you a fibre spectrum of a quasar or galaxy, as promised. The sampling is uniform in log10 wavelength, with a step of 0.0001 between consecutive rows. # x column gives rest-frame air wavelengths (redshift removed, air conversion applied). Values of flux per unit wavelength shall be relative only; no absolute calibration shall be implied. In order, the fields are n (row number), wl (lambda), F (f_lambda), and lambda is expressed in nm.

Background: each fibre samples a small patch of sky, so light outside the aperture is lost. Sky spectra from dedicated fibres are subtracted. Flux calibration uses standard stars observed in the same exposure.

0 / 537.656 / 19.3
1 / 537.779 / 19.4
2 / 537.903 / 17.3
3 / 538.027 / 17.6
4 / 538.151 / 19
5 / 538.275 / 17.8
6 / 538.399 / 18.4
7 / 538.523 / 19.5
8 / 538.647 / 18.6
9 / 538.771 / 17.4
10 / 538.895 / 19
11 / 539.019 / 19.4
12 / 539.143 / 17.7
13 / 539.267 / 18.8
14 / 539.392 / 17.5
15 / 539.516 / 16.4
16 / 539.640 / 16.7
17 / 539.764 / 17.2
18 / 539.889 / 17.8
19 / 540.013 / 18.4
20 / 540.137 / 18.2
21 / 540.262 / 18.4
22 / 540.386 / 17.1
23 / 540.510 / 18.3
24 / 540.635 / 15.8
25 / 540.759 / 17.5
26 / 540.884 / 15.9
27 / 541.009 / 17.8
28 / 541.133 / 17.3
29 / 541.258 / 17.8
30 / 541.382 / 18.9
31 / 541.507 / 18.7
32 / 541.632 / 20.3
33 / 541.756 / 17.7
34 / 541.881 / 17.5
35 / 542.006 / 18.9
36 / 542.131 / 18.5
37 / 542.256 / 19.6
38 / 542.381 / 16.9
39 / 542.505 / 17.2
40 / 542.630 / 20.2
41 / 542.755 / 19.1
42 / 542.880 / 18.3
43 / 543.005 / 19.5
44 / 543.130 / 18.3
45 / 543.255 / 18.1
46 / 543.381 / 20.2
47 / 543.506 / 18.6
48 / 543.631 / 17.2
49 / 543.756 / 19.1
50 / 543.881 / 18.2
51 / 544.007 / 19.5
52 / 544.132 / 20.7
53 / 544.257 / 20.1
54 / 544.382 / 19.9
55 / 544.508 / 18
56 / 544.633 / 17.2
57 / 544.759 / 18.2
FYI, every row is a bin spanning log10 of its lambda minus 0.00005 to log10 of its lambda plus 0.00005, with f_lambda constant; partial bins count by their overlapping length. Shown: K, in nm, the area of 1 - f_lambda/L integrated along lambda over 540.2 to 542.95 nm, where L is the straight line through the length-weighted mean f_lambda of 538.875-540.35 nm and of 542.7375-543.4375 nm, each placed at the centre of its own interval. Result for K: 0.056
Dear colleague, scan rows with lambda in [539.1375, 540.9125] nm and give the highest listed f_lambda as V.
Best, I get 18.8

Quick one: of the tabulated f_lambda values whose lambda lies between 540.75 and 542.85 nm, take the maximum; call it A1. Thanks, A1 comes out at 20.3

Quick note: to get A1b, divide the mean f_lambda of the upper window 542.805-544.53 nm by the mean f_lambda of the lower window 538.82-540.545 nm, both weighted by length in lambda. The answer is 1.06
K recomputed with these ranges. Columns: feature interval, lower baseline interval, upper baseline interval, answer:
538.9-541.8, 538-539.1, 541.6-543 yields 0.113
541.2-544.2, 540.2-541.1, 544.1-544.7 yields -0.075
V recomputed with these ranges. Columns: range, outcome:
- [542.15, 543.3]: 20.2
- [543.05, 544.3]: 20.7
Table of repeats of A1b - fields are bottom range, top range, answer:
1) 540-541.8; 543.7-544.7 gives 1.07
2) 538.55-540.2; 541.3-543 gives 1.04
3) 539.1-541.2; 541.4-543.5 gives 1.07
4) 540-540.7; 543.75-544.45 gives 1.11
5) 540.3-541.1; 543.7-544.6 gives 1.13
